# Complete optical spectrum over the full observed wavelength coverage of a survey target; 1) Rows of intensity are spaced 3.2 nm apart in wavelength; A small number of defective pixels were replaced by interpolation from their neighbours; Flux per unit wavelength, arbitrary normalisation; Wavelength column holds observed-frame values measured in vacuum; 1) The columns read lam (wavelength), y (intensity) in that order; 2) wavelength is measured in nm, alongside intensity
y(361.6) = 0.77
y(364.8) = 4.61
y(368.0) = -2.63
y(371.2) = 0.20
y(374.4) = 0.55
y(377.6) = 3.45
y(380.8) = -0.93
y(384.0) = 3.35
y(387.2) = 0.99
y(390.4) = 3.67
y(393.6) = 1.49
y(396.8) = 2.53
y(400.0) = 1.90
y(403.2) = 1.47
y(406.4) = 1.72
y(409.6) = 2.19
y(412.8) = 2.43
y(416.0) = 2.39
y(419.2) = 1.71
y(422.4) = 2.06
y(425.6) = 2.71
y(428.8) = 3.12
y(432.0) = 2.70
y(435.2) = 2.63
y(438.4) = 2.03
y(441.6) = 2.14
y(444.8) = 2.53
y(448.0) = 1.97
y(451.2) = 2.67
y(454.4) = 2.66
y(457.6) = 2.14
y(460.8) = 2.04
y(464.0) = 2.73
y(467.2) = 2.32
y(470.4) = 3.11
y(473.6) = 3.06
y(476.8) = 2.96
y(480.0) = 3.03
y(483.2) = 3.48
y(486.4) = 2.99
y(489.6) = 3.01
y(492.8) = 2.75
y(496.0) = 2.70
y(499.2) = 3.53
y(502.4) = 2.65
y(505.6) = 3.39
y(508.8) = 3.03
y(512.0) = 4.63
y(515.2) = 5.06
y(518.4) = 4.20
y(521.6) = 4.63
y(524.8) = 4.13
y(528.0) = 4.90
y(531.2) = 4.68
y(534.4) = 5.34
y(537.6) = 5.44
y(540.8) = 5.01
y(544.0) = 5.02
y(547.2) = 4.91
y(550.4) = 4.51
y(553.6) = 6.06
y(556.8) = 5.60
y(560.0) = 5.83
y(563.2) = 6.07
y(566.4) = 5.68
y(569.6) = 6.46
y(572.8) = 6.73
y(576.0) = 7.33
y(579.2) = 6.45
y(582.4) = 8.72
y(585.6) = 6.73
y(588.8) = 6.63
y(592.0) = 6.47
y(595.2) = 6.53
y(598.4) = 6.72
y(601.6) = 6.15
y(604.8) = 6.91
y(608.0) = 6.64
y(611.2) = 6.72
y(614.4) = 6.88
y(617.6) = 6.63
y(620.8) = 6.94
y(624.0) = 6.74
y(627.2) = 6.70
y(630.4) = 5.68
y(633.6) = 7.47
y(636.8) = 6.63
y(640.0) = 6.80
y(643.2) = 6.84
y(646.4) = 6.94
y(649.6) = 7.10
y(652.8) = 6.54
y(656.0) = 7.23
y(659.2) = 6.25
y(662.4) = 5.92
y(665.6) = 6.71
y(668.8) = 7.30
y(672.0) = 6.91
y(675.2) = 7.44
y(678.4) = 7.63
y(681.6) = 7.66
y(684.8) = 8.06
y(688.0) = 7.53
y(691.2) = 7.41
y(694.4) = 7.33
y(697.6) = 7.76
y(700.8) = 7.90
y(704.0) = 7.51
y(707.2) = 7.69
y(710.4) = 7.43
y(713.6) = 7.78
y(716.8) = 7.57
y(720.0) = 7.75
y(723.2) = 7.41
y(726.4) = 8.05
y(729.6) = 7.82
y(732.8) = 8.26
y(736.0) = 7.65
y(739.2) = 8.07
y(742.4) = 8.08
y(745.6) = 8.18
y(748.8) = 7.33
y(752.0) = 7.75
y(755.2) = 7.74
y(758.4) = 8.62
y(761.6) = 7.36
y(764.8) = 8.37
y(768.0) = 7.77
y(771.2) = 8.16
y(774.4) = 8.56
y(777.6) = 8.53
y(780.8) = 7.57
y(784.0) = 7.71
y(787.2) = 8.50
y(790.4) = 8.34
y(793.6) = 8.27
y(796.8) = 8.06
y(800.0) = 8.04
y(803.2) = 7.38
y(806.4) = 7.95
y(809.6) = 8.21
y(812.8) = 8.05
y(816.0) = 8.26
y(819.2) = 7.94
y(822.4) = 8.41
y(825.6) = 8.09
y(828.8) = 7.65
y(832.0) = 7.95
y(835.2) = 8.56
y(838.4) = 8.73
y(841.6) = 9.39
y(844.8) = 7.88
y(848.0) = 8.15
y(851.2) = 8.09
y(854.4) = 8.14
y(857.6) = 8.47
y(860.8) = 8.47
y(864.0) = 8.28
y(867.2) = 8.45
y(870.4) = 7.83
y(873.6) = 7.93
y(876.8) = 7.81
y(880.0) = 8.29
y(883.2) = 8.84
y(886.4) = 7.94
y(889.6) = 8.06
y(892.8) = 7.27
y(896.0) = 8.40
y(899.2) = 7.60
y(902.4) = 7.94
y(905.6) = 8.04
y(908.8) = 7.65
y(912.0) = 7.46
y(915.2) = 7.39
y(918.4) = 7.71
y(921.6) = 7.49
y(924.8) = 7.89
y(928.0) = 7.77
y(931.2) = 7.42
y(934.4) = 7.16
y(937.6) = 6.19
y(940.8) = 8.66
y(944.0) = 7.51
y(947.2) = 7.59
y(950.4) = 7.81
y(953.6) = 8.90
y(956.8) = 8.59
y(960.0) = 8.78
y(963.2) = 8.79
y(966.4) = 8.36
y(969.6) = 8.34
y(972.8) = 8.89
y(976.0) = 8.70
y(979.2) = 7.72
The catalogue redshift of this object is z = 0.28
